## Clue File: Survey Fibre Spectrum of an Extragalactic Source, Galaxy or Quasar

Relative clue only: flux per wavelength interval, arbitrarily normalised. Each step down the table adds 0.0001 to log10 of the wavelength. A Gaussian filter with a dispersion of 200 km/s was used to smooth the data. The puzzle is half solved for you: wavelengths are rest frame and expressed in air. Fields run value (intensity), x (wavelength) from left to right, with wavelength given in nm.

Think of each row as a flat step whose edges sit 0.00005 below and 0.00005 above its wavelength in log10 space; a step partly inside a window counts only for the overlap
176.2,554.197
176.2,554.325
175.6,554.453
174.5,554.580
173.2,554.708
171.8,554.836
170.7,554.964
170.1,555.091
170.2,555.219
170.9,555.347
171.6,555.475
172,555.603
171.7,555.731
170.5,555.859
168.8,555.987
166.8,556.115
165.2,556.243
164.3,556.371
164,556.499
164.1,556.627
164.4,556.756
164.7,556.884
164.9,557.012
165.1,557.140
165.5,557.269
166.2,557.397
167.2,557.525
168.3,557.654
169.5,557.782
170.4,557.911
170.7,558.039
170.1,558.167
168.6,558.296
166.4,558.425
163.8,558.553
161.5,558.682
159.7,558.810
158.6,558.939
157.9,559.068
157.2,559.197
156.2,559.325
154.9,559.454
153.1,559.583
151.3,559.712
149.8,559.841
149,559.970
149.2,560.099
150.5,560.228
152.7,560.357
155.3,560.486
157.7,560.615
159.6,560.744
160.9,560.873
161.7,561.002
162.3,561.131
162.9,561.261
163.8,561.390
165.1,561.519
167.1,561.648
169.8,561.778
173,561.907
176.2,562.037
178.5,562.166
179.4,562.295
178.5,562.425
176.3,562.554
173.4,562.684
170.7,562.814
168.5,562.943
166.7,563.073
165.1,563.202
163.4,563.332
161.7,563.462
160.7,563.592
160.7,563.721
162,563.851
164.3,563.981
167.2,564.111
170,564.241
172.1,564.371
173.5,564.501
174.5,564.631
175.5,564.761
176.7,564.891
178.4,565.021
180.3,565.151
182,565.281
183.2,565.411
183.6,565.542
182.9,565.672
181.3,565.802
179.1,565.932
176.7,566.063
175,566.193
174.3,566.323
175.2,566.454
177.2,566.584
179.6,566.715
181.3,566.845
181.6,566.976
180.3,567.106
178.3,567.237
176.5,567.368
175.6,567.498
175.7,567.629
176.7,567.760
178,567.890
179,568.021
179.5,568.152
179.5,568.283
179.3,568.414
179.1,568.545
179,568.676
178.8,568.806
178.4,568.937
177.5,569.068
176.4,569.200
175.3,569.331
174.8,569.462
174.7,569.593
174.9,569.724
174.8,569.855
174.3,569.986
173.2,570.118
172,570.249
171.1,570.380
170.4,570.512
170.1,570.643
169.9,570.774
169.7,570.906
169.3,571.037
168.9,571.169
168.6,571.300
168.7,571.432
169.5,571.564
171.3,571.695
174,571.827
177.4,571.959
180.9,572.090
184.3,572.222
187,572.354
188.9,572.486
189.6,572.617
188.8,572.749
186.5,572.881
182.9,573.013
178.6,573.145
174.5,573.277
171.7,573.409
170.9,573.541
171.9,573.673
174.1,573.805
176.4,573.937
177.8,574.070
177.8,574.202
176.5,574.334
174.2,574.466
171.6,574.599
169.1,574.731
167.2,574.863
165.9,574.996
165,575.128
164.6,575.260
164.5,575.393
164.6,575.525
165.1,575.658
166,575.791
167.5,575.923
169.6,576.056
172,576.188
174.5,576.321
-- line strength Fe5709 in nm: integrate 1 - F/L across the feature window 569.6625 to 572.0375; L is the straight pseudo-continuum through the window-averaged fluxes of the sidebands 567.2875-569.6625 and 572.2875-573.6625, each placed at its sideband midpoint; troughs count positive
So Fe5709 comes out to 0.11 nm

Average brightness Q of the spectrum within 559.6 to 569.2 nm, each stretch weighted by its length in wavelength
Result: 171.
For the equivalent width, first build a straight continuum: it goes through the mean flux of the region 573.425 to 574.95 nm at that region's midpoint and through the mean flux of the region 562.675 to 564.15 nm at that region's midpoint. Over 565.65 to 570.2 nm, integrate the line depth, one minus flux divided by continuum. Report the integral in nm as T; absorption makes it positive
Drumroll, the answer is -0.24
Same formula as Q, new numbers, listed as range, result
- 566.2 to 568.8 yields 178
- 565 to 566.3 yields 180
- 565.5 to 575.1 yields 176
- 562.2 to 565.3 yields 171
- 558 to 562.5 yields 162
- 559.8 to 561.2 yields 155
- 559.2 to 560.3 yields 152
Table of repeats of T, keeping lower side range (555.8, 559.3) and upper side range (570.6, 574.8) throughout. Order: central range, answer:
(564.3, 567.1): -0.12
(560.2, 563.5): 0.04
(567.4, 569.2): -0.05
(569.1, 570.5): 0.00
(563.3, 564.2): 0.04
